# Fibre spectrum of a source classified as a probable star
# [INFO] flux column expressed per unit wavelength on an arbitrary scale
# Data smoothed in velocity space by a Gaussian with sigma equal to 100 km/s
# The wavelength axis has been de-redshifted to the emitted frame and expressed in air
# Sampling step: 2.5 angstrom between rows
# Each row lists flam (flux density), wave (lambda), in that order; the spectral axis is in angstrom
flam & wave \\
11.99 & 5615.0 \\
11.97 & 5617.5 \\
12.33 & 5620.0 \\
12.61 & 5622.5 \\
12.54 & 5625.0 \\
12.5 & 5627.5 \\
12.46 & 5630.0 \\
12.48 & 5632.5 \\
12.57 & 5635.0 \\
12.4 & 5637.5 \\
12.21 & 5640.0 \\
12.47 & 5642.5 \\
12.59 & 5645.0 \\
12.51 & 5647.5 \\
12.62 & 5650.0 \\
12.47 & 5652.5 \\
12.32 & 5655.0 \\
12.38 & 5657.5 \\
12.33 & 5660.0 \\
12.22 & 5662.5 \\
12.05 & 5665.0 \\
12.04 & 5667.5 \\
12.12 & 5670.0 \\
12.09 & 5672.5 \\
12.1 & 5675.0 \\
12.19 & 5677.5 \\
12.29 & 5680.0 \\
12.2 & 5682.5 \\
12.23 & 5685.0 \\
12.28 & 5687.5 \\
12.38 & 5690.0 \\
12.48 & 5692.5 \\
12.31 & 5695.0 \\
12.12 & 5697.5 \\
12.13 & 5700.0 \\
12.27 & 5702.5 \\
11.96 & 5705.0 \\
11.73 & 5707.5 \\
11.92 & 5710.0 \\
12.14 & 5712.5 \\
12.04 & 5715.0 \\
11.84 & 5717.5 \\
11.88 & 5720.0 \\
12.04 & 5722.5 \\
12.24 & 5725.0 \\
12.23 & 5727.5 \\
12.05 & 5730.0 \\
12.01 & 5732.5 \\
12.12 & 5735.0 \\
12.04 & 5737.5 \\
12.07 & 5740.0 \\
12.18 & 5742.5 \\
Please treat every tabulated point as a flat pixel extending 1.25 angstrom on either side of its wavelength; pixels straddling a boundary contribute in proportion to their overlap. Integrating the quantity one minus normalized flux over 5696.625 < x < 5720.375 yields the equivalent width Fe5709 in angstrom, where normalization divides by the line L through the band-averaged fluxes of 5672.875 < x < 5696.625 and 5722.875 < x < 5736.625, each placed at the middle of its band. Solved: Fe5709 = 0.4 angstrom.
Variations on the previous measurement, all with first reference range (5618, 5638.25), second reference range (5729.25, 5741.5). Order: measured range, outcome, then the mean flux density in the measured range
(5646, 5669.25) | 0.1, 12.3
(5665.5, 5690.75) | 0.2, 12.2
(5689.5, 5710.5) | 0.1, 12.1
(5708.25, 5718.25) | 0.1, 12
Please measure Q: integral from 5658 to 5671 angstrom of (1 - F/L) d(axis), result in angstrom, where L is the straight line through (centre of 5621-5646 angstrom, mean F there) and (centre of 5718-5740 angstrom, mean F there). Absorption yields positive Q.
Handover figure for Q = 0.19 angstrom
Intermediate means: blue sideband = 12.5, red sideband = 12.1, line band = 12.2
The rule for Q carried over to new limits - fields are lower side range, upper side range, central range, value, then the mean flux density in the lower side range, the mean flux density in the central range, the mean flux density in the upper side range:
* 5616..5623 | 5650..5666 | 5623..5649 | -0.4 angstrom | 12.3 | 12.5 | 12.3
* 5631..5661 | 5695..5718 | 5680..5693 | -0.1 angstrom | 12.4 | 12.3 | 12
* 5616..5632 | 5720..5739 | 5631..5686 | -0.1 angstrom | 12.4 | 12.3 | 12.1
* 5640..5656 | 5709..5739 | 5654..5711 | 0.5 angstrom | 12.5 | 12.2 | 12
